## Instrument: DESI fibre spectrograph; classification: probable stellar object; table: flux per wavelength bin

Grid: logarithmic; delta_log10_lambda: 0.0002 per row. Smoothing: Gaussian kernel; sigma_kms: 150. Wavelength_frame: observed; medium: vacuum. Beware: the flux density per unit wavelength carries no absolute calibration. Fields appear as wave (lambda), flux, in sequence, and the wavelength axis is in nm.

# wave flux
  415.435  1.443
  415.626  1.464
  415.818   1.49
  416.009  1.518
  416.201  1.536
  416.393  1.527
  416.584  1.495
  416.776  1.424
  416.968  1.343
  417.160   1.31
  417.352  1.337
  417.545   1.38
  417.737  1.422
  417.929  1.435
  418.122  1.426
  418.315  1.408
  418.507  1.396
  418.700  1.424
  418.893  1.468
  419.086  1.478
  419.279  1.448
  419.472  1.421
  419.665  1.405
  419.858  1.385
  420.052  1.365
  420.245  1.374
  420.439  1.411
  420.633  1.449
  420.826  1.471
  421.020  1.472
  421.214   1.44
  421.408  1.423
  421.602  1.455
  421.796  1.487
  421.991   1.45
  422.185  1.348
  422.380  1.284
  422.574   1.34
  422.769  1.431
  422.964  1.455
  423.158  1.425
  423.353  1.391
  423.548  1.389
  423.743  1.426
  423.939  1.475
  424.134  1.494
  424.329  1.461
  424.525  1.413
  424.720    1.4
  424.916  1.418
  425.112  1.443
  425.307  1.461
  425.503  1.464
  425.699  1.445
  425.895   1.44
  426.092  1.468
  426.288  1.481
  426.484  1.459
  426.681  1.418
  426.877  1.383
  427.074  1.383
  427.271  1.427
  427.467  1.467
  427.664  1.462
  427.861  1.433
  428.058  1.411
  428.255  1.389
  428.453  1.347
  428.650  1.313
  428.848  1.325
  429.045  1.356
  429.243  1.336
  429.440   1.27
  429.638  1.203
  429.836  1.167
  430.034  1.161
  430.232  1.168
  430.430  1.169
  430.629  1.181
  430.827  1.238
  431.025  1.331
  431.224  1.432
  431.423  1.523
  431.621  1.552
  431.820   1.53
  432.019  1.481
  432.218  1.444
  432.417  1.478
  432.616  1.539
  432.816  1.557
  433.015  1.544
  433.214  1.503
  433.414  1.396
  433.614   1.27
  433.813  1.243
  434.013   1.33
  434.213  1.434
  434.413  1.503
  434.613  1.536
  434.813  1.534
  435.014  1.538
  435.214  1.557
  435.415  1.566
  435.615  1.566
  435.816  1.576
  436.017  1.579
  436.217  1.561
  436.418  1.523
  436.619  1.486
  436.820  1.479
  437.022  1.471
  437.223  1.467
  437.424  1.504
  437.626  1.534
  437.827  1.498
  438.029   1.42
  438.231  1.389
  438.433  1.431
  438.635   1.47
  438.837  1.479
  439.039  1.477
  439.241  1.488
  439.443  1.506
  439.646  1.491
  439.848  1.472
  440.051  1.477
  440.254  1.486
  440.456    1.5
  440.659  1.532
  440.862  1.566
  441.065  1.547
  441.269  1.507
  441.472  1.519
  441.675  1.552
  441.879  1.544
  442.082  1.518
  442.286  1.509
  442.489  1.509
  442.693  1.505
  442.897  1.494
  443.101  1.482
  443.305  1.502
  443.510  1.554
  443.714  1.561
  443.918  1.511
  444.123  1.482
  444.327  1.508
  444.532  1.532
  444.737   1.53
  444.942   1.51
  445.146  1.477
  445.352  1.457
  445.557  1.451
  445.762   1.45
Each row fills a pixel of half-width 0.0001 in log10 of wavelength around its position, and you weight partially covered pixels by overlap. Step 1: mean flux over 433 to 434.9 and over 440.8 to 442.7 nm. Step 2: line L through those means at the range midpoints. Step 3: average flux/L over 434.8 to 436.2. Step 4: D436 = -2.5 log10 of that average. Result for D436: -0.08 mag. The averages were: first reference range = 1.42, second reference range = 1.53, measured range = 1.56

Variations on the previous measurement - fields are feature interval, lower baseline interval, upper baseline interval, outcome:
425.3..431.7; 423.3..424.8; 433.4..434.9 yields 0.04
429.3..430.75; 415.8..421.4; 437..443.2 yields 0.22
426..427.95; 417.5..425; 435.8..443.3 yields 0.01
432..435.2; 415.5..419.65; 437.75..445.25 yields 0.01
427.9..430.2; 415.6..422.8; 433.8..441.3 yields 0.13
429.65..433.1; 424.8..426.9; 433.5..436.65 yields 0.07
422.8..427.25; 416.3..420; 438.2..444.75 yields 0.01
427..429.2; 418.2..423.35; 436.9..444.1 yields 0.04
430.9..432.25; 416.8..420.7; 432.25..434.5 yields -0.03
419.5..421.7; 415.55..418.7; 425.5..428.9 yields 0.00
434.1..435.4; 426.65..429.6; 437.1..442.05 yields -0.05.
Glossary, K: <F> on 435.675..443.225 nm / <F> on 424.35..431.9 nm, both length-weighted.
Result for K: 1.09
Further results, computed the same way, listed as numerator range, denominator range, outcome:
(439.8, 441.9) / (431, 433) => 1.02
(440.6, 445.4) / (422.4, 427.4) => 1.06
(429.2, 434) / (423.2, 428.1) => 0.95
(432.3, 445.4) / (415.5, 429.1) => 1.05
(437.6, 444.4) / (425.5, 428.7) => 1.05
